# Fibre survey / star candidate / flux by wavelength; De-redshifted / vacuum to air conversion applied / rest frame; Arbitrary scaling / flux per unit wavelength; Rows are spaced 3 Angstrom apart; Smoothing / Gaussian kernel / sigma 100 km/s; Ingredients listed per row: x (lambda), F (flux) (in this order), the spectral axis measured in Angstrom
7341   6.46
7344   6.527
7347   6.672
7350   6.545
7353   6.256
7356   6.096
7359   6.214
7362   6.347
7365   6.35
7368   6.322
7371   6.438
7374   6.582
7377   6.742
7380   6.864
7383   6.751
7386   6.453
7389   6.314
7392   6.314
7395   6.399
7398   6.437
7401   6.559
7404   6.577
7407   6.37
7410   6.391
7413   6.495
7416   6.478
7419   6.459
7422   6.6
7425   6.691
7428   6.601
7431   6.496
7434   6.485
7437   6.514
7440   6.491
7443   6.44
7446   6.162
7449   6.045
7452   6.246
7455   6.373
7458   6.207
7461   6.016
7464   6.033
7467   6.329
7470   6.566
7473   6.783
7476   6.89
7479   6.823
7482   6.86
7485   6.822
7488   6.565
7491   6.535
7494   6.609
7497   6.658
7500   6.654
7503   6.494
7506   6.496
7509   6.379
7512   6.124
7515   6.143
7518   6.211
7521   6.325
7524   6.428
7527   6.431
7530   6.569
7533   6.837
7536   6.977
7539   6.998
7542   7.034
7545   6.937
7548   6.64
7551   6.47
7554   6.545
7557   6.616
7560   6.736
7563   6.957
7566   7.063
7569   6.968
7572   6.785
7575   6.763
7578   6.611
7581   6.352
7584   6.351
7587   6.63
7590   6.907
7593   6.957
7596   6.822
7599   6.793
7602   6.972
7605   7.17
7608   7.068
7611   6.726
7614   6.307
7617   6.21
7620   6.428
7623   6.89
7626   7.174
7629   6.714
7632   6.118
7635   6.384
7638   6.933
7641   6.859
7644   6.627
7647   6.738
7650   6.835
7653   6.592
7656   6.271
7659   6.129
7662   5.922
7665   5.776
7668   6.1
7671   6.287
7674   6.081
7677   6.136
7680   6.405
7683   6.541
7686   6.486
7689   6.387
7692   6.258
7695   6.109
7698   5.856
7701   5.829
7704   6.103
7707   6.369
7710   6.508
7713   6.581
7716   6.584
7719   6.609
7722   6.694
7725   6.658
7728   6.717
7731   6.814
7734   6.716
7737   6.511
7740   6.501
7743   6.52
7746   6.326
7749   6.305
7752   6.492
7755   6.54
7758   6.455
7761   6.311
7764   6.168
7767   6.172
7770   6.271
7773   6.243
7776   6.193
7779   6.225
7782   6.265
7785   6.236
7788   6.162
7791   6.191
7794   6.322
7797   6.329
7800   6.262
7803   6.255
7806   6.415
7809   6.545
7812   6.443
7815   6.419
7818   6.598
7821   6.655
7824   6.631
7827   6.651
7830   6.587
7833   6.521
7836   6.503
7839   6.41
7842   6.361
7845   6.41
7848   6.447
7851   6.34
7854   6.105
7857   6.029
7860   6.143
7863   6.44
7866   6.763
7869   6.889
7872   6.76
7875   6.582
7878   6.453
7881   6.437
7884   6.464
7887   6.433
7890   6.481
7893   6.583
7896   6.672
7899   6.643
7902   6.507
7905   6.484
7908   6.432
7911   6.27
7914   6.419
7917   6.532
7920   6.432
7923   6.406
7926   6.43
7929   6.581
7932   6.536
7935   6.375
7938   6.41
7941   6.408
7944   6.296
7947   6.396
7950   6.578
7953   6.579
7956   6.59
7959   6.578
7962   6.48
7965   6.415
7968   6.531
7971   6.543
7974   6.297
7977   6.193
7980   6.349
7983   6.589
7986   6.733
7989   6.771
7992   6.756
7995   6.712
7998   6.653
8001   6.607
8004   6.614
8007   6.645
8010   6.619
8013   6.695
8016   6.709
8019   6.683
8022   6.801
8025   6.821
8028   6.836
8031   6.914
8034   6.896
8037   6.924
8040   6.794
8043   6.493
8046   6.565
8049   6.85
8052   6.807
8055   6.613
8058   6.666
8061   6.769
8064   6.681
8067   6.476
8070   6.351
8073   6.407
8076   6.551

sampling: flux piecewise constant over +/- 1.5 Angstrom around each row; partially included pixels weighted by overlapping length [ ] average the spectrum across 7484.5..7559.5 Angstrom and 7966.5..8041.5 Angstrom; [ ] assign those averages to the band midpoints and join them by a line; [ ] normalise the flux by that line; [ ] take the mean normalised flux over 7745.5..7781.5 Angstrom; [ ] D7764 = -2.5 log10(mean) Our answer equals 0.053 mag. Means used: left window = 6.58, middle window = 6.31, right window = 6.67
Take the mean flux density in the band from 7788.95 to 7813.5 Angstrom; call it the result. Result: 6.34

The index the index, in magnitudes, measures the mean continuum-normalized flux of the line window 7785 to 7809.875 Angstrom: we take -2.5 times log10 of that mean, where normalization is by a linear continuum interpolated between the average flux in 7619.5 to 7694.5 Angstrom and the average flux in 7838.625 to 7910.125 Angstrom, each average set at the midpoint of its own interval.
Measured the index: 0.03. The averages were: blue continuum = 6.44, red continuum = 6.47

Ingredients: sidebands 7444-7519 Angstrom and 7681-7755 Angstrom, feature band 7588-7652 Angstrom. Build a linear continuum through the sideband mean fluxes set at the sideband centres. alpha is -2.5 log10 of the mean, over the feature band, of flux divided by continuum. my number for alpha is -0.05 mag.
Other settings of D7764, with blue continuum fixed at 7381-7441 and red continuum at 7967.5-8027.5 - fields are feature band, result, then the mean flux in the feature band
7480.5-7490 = -0.04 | 6.74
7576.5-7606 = -0.04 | 6.75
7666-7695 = 0.05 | 6.28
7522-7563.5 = -0.03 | 6.72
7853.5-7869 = 0.04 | 6.37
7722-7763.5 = 0.01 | 6.53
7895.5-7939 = 0.02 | 6.47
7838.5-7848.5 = 0.03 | 6.4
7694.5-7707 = 0.09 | 6.01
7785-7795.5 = 0.06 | 6.23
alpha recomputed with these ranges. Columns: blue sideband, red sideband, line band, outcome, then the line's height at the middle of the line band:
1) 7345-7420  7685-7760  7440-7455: 0.032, 6.45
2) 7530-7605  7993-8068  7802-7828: 0.038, 6.75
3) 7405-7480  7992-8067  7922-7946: 0.040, 6.67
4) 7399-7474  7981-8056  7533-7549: -0.073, 6.47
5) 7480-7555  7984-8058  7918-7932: 0.038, 6.7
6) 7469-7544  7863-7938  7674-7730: 0.032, 6.57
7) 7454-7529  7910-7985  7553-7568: -0.054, 6.47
